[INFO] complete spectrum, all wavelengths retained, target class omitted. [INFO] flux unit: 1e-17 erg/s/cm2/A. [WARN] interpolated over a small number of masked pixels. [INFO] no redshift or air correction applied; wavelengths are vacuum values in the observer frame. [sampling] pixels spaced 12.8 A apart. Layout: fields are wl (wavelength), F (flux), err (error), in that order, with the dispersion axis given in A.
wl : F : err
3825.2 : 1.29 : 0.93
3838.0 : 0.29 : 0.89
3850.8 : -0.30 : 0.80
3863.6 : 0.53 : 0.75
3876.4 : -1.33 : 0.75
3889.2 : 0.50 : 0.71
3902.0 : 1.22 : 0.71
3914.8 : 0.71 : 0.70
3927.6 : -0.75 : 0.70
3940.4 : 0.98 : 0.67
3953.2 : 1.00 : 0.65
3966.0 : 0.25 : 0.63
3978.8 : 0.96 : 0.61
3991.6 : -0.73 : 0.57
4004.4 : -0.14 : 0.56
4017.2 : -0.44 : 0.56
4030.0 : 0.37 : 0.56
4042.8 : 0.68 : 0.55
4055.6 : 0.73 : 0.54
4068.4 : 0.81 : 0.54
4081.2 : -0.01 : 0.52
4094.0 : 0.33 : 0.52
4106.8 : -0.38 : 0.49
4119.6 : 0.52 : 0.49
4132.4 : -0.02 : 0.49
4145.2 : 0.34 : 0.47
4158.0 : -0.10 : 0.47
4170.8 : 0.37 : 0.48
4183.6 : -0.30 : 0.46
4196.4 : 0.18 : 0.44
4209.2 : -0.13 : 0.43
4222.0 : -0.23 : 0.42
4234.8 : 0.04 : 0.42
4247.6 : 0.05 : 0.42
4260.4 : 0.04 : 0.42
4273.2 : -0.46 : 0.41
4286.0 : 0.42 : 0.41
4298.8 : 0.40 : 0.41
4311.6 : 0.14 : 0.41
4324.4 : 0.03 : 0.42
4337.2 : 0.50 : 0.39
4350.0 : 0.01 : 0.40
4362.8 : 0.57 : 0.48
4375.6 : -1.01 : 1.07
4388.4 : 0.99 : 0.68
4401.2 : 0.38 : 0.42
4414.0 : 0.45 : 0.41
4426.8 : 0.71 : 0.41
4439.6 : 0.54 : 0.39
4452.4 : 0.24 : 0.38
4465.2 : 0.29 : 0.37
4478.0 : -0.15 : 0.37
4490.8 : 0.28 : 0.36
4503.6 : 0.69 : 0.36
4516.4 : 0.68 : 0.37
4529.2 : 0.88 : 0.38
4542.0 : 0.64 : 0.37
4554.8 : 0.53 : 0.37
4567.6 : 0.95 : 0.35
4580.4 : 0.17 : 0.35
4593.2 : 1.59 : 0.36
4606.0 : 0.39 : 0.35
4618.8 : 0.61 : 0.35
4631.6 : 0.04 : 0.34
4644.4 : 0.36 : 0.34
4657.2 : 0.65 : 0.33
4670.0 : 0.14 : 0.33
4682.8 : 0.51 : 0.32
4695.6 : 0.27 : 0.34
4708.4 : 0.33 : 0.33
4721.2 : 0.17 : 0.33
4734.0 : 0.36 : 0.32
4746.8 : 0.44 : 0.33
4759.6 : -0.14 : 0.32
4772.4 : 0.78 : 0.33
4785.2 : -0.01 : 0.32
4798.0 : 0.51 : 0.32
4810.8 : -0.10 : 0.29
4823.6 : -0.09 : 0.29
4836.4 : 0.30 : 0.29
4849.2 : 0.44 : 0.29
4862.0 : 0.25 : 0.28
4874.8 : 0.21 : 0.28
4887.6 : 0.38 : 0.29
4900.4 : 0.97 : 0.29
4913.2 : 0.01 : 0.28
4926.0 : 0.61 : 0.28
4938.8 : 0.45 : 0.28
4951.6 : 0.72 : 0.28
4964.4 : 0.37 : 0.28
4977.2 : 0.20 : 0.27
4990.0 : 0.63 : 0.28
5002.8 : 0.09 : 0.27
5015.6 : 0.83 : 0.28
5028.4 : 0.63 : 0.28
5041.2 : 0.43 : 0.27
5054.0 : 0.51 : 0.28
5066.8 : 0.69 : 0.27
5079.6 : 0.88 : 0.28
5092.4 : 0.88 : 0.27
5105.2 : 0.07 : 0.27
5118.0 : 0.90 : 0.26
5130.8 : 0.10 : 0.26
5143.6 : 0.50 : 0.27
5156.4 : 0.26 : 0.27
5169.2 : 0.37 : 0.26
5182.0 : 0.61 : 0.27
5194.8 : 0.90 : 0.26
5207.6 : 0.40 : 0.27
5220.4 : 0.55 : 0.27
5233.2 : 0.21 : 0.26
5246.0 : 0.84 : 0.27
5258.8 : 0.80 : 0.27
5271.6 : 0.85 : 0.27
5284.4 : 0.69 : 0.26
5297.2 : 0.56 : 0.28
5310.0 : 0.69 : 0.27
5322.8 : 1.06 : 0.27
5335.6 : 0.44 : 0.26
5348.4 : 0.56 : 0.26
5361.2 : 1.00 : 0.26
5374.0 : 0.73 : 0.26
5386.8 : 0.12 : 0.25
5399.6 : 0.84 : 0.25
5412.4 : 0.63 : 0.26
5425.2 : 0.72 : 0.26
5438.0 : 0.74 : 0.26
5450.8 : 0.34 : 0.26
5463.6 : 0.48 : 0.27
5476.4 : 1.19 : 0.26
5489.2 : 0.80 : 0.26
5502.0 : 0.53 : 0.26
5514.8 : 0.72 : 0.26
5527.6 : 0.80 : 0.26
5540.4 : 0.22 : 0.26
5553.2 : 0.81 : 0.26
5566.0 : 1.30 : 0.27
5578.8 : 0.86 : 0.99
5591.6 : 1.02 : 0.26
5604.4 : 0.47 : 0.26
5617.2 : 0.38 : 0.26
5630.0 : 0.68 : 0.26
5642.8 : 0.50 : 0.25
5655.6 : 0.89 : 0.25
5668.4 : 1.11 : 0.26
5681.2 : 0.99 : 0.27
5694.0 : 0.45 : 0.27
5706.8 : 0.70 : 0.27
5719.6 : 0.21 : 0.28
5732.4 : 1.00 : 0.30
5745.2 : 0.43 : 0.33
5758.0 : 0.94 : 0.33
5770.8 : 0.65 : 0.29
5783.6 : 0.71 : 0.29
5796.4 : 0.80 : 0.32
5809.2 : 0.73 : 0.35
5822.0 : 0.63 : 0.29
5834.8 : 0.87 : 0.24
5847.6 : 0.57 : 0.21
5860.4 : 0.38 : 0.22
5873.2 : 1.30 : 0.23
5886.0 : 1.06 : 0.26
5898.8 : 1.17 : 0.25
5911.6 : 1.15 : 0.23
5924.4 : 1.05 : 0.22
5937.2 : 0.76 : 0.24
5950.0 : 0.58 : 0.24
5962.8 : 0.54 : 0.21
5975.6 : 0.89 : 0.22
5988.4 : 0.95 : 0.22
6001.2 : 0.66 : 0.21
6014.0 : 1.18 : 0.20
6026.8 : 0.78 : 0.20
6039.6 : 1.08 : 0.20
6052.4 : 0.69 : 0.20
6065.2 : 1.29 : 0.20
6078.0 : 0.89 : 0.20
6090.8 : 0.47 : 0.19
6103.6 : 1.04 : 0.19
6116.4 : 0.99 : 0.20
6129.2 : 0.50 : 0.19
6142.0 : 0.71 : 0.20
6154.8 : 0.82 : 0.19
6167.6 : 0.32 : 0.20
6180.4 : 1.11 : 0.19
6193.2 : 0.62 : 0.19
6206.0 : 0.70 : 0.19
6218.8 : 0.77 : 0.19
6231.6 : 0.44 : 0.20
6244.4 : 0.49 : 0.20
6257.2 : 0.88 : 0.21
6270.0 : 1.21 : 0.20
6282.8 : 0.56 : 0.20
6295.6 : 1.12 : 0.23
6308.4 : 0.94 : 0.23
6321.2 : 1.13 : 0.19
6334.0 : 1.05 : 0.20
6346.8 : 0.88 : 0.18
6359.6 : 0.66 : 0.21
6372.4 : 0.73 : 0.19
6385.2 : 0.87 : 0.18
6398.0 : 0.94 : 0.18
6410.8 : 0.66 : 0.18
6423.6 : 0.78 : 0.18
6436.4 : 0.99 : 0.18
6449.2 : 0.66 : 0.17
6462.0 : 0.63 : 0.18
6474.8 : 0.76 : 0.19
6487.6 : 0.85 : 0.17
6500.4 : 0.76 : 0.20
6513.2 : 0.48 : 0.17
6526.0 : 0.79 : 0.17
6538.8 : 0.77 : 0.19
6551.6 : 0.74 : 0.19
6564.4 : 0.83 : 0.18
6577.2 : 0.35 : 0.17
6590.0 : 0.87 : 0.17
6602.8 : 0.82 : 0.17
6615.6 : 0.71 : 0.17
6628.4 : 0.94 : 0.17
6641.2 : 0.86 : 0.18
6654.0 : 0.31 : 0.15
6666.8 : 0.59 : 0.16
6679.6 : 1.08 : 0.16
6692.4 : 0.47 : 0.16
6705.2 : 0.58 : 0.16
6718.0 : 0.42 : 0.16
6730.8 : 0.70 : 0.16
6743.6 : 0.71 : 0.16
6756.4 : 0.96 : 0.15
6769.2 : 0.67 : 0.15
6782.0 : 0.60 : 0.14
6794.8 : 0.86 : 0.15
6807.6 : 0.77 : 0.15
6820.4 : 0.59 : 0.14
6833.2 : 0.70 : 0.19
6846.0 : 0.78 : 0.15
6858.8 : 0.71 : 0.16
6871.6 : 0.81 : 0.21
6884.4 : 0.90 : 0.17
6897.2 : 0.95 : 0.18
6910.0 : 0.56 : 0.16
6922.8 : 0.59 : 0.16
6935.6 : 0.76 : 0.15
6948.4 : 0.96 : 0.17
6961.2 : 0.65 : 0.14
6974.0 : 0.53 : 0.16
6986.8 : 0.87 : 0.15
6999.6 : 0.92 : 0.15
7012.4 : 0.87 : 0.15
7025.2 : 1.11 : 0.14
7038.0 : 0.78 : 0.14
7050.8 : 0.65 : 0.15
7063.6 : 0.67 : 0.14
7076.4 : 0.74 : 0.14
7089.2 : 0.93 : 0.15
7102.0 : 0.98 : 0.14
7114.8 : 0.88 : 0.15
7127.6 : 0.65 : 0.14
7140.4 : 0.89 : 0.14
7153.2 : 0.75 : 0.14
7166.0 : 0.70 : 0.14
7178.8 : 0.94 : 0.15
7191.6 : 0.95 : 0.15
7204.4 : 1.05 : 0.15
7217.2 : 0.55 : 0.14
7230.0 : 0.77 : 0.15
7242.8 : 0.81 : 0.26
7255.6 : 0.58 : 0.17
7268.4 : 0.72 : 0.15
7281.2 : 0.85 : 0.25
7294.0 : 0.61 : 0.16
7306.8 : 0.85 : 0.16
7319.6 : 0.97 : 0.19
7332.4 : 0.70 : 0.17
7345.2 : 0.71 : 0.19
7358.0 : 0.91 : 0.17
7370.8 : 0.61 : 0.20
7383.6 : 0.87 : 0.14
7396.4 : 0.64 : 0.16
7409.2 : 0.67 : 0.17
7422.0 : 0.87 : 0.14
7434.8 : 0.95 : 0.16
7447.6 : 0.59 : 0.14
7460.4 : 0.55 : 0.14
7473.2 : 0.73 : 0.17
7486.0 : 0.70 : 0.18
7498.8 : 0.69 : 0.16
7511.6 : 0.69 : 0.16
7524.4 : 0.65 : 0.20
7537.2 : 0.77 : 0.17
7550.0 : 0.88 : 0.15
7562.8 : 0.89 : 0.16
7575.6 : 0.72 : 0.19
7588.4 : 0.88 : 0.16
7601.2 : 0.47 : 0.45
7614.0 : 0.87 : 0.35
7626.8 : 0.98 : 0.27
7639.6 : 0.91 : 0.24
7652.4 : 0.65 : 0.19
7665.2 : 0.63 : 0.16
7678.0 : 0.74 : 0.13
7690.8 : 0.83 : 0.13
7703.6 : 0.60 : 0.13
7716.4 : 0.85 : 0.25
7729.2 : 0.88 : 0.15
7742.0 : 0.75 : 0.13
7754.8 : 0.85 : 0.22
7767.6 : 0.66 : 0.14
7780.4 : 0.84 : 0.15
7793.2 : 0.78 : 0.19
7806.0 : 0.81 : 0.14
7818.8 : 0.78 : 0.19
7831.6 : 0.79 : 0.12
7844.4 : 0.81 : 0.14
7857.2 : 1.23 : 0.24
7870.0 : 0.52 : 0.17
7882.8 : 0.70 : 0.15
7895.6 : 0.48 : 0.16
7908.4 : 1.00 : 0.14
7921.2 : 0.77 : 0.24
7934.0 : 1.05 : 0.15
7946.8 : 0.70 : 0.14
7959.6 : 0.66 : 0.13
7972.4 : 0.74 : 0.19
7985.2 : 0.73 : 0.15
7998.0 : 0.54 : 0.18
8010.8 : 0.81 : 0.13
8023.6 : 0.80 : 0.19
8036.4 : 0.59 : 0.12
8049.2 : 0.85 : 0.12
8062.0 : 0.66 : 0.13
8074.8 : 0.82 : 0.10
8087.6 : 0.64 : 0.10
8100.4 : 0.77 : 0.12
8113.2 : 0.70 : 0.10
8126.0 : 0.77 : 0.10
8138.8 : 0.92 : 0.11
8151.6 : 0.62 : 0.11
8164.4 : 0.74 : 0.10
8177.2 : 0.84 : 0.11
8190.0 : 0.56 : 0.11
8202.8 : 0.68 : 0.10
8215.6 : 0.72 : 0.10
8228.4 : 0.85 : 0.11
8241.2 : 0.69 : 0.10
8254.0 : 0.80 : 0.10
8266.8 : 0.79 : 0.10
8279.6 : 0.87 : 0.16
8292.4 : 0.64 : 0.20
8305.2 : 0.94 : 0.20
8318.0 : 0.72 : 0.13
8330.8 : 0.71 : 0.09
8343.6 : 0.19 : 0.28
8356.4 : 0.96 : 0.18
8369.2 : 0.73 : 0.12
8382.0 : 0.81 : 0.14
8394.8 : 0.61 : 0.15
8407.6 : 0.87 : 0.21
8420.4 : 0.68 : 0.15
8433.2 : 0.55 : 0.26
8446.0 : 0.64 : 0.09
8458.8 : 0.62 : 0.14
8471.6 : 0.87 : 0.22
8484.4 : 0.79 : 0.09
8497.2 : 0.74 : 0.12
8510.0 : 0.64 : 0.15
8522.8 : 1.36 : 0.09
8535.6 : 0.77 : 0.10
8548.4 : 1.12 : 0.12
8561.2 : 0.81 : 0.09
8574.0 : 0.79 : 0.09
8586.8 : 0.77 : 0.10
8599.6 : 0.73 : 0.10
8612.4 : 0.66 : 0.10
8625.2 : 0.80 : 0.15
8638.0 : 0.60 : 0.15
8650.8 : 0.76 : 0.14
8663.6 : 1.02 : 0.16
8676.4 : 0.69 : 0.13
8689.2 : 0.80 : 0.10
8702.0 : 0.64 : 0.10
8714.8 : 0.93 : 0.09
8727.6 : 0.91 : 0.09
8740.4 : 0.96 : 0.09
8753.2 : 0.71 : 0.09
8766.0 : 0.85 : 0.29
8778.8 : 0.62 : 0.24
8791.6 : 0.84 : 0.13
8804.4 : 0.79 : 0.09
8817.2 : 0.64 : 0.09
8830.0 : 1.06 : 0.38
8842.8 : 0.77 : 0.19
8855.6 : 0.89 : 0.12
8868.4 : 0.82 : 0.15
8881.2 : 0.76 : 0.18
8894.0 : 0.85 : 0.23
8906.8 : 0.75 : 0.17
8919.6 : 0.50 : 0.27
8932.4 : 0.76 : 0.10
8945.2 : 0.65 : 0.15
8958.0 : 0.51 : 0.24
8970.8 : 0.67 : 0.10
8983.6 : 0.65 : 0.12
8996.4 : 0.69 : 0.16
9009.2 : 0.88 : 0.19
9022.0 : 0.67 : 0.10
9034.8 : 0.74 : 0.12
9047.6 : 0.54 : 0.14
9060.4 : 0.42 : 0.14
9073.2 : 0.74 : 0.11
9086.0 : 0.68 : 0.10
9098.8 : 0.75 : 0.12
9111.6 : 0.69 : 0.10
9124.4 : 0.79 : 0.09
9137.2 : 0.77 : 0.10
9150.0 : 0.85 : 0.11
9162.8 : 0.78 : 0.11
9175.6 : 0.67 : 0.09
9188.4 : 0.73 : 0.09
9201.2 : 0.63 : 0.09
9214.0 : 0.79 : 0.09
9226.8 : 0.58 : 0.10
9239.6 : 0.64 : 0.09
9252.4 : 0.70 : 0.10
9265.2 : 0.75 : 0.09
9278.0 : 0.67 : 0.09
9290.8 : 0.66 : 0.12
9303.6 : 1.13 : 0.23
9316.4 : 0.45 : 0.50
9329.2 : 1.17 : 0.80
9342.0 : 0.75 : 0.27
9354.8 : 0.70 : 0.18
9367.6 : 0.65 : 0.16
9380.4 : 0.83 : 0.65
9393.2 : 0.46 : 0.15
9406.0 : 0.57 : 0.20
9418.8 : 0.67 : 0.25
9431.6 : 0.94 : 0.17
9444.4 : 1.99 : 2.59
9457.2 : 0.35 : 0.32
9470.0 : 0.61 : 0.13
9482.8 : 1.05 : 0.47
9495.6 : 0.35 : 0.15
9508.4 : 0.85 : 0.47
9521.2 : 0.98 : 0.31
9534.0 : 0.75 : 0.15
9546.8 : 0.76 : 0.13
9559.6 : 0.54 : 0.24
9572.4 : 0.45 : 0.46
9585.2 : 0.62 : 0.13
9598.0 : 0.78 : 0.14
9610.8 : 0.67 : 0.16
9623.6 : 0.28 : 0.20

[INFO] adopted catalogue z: 0.30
